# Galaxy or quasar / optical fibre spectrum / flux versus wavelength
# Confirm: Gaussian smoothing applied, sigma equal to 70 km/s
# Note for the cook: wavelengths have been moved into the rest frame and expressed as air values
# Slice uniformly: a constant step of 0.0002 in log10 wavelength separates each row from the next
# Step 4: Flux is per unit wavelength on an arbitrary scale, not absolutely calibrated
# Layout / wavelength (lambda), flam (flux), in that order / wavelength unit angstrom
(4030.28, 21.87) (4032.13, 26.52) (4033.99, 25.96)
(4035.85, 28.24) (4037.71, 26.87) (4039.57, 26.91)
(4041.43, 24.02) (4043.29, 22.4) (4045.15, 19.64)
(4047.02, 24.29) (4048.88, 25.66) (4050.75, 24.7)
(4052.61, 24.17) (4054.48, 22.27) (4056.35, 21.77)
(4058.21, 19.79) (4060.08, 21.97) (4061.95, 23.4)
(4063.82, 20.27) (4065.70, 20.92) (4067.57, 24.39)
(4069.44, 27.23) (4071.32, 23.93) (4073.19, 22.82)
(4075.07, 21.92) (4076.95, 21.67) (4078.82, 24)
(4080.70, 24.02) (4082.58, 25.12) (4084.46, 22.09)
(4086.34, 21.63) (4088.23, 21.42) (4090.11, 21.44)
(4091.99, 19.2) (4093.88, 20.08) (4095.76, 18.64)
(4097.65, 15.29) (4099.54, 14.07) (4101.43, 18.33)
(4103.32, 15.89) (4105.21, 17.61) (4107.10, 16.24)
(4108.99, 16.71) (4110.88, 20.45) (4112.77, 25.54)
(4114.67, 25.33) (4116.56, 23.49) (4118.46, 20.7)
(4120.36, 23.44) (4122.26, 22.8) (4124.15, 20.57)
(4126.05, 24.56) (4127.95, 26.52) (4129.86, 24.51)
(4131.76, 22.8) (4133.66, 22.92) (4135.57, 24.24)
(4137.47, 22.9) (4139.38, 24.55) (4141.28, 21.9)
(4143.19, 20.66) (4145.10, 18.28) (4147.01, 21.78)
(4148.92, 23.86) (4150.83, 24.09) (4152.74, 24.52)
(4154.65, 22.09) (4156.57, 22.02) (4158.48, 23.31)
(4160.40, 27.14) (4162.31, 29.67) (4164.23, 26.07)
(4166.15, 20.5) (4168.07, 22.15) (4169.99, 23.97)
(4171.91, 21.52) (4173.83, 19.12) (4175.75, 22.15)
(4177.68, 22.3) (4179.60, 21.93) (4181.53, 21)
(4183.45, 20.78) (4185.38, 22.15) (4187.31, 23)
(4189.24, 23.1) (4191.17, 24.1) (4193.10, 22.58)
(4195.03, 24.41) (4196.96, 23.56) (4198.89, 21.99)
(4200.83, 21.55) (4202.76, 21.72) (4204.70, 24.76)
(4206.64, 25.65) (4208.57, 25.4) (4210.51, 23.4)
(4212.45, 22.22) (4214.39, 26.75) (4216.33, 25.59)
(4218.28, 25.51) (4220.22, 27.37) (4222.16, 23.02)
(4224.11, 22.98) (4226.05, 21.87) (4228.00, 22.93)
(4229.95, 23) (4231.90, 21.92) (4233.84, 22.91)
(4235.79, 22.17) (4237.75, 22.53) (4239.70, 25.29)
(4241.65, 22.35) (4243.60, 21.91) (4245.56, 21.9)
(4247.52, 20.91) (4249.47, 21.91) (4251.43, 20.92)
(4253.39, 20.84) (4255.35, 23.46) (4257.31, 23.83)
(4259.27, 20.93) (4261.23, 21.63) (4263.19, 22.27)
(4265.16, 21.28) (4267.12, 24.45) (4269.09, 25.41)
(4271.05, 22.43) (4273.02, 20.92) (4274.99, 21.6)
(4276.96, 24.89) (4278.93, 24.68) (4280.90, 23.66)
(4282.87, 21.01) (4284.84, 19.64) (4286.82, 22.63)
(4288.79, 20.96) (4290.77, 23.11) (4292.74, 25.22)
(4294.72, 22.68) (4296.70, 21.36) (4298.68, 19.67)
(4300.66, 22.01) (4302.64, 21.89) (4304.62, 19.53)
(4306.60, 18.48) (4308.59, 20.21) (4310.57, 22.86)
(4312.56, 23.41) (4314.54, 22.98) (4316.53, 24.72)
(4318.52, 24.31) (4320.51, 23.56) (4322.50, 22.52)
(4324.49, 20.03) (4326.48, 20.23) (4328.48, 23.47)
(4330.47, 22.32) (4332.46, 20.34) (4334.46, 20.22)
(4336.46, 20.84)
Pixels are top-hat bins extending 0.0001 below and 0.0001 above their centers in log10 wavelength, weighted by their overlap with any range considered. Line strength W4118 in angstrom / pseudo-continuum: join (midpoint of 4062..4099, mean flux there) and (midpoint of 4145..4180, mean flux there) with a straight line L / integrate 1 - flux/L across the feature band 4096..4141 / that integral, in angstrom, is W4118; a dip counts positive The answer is 2.4 angstrom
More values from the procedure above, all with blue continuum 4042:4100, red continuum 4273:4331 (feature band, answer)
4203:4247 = -3.0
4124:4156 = -1.4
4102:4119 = 1.4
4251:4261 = 0.1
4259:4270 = -0.3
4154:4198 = -1.8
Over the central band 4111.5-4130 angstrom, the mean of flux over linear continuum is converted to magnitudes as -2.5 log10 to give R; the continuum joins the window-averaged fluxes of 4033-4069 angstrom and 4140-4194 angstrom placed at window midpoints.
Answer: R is -0.03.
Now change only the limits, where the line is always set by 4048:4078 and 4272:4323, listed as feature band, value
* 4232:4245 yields -0.02 mag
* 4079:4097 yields 0.07 mag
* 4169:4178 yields 0.04 mag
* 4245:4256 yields 0.04 mag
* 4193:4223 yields -0.08 mag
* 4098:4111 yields 0.34 mag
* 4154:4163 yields -0.10 mag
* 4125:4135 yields -0.07 mag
